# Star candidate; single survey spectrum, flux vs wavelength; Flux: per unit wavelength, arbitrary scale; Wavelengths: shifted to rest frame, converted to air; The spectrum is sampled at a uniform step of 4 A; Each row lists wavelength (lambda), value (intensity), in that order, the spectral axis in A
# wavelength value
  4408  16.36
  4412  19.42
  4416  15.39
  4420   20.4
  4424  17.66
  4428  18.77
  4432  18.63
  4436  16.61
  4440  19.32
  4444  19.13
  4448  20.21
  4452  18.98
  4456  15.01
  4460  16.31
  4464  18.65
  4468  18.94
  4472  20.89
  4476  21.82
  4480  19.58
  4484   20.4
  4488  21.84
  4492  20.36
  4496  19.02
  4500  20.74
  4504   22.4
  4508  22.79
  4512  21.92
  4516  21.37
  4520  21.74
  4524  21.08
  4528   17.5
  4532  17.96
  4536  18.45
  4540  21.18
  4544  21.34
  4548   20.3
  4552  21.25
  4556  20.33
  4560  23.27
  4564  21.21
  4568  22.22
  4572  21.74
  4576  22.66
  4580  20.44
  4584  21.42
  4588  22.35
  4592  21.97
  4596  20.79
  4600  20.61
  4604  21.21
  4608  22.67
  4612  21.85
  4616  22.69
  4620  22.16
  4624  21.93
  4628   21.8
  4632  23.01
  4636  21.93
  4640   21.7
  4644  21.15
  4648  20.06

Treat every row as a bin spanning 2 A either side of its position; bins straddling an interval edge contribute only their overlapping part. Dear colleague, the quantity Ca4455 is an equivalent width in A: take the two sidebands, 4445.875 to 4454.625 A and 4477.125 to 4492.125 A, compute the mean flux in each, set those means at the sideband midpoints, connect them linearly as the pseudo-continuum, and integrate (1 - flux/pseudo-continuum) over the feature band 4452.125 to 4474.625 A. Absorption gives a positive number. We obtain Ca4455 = 1.9 A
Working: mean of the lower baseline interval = 19.3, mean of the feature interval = 18.2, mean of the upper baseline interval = 20.6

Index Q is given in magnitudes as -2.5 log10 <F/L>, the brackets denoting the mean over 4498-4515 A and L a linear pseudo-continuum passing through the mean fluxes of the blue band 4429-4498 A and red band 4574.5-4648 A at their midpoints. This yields -0.10 mag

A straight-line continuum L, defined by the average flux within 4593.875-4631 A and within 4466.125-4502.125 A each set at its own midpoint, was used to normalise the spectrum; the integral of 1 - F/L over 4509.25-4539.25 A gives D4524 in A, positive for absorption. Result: 1.02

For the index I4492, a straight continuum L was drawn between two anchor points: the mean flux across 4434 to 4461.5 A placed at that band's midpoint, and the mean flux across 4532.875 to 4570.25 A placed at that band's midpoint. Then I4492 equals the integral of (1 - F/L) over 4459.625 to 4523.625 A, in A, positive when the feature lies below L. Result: -4.7 A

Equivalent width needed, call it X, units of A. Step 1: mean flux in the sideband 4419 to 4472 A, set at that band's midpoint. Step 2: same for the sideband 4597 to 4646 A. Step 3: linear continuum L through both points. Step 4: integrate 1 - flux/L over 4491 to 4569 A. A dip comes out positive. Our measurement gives -2.9 A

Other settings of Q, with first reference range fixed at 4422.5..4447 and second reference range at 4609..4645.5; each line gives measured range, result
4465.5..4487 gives -0.06 mag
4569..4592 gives -0.03 mag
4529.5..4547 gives 0.04 mag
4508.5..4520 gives -0.10 mag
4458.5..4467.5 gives 0.07 mag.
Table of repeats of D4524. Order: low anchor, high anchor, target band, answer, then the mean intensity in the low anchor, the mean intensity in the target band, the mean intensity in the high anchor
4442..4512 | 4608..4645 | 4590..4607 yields 0.34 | 19.9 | 21.2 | 22.1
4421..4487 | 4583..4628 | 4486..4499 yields -0.54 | 18.9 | 20.4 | 21.8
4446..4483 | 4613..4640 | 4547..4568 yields -0.59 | 19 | 21.4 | 22.2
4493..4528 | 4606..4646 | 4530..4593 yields 1.29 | 21.1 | 21.1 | 22.1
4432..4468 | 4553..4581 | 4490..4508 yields -1.13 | 18.1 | 20.9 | 21.7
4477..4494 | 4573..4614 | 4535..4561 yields 0.39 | 20.6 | 20.9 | 21.6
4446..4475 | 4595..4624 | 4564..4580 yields -0.70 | 18.5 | 21.9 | 21.8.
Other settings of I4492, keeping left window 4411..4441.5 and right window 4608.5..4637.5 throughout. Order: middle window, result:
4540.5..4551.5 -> -0.14 A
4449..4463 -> 1.24 A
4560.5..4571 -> -0.44 A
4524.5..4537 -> 1.25 A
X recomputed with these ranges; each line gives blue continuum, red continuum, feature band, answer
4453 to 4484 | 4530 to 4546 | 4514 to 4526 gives -1.2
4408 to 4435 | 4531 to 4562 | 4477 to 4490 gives -0.9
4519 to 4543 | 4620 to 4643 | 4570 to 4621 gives -1.3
